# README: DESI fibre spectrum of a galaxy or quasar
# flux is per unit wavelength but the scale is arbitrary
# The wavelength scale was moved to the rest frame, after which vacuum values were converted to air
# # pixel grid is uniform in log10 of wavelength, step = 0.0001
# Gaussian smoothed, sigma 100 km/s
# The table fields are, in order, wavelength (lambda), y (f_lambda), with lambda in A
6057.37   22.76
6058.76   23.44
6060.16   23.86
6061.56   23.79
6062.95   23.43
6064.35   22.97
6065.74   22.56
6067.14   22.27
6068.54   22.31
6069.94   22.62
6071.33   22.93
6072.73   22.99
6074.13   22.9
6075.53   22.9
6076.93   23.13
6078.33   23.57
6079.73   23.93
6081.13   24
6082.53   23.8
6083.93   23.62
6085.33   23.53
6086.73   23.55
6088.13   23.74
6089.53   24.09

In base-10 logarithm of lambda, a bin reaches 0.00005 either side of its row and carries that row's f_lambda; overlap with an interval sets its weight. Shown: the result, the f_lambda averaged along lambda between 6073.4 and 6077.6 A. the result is 23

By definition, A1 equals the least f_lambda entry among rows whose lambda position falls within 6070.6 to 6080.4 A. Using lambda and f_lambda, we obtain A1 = 22.9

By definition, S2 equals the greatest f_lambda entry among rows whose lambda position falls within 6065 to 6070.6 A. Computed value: 22.62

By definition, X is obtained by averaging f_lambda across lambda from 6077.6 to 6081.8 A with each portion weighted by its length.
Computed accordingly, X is 23.8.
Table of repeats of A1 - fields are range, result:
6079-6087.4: 23.53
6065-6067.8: 22.27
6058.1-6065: 22.97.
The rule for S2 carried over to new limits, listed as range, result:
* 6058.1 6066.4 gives 23.86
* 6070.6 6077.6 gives 23.13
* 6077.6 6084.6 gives 24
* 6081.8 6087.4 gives 23.8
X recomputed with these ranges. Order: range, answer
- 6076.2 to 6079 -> 23.3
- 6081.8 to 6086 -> 23.7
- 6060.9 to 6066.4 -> 23.2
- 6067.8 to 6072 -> 22.6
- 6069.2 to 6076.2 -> 22.9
